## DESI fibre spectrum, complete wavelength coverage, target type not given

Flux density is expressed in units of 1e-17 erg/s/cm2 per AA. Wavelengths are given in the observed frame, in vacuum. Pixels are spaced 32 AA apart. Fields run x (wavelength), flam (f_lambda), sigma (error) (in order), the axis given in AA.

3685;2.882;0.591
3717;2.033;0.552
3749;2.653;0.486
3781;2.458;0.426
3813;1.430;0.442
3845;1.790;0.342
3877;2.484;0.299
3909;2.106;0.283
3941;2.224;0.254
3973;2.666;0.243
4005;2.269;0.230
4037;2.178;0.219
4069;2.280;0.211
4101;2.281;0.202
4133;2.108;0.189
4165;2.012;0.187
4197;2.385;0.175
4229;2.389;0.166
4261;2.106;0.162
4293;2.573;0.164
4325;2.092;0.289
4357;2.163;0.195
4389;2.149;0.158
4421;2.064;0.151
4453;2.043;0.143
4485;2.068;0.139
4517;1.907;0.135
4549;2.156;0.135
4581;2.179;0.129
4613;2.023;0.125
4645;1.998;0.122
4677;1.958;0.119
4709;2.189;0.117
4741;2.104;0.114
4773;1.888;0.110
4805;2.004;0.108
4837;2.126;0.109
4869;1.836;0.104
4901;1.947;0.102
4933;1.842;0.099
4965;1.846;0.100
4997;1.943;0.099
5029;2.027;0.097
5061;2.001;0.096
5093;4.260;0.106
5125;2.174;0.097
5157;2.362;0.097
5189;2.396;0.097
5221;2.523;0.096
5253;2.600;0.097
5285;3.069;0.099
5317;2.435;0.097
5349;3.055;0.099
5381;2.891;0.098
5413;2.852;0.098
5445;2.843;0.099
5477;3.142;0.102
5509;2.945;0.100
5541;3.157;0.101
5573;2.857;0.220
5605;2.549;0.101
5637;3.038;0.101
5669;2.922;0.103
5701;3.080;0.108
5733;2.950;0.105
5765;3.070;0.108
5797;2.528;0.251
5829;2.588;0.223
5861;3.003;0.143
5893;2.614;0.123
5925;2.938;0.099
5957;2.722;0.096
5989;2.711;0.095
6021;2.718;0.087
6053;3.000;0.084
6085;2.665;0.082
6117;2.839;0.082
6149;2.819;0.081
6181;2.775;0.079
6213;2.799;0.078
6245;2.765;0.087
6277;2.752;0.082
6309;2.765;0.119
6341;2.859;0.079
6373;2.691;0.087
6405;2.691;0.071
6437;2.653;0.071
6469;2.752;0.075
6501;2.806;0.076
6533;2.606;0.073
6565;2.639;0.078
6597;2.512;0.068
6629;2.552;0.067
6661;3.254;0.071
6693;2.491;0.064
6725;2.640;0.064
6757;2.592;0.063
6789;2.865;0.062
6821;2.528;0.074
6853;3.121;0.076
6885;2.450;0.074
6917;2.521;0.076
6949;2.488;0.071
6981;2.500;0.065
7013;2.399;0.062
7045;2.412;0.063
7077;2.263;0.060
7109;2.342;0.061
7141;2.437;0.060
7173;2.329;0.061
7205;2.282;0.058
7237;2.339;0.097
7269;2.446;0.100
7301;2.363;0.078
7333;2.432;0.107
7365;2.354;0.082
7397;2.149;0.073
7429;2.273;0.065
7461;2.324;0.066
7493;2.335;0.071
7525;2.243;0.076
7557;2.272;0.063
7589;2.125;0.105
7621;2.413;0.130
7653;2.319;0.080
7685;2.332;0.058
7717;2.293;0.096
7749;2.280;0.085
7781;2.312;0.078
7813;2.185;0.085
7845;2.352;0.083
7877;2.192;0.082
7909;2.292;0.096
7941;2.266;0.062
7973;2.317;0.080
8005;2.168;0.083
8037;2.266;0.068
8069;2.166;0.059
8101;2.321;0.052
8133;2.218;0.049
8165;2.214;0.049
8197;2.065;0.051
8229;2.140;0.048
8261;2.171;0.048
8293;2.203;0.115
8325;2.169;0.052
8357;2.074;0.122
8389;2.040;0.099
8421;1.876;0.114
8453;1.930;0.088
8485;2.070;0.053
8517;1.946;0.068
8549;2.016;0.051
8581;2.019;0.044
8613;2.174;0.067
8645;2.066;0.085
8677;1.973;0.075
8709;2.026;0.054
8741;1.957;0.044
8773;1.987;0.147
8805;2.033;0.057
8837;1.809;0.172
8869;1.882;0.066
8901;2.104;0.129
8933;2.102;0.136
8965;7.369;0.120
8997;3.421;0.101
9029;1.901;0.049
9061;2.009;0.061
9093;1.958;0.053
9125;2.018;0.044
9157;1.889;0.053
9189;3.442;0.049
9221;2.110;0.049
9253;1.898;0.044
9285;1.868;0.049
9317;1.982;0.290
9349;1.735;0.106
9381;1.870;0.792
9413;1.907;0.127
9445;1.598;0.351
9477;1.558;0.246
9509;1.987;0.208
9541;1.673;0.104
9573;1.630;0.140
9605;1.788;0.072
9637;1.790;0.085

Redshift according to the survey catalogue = 0.367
